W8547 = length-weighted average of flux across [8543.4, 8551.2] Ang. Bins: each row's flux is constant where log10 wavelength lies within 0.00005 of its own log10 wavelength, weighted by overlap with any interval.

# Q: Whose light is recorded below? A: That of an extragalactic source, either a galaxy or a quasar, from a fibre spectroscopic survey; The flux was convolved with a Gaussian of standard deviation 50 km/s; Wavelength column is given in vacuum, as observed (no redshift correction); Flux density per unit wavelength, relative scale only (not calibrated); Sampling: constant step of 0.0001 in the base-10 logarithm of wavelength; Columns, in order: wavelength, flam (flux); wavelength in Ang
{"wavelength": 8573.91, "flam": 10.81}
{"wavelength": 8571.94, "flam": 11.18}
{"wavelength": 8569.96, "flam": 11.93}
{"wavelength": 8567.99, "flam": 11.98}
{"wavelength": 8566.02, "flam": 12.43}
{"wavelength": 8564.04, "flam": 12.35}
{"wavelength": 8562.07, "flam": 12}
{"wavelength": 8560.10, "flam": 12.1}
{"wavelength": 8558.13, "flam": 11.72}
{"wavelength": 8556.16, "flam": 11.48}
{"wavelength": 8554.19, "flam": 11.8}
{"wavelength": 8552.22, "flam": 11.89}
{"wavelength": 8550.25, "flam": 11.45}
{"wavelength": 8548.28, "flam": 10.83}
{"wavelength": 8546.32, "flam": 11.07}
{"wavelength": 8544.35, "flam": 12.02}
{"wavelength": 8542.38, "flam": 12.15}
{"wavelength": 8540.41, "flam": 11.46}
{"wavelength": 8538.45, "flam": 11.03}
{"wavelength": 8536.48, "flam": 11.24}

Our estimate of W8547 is 11.3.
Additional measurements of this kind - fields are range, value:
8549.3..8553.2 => 11.7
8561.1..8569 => 12.2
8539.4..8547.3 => 11.7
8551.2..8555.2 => 11.8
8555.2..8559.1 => 11.6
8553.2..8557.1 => 11.6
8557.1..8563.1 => 11.9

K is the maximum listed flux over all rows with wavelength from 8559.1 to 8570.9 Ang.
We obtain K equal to 12.43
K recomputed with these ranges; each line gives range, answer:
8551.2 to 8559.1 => 11.89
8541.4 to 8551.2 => 12.15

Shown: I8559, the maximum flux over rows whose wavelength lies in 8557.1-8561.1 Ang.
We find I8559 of 12.1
